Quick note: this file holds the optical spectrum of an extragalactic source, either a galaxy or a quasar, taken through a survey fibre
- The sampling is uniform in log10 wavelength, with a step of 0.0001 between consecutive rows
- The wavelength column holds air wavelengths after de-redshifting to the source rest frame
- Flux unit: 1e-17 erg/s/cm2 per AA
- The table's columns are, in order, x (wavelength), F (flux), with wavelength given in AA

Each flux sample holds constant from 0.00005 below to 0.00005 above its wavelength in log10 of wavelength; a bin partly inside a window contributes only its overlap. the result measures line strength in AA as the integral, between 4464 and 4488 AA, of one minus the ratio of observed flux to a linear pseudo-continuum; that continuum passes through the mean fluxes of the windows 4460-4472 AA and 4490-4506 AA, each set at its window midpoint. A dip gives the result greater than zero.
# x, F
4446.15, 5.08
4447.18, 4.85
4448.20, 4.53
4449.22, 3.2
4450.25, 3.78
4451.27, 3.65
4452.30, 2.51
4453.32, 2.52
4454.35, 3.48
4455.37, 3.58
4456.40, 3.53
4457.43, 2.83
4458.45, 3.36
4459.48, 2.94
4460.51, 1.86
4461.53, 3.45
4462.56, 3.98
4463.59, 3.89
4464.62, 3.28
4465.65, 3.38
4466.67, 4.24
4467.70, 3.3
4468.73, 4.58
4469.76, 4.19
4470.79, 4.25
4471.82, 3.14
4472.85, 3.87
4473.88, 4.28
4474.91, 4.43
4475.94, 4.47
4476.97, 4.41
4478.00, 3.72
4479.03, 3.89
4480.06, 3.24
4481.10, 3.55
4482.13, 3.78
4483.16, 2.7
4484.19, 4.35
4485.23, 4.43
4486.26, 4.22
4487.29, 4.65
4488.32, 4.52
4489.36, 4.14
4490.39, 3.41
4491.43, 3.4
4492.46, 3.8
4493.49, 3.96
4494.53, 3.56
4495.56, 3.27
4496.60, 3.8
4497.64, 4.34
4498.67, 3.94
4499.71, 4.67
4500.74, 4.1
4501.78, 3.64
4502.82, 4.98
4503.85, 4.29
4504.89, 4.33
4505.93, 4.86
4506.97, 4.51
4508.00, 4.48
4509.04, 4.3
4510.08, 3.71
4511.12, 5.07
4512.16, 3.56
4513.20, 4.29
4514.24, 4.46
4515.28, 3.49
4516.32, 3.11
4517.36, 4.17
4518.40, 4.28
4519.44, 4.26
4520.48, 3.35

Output -1.13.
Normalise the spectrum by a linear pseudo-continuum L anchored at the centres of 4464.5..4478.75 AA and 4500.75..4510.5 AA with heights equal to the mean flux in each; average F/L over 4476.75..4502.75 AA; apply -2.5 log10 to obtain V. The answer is 0.07 mag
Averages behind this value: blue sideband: 3.99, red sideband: 4.34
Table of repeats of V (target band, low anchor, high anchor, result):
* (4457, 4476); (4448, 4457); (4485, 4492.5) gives 0.00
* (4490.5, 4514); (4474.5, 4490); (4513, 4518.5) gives -0.04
